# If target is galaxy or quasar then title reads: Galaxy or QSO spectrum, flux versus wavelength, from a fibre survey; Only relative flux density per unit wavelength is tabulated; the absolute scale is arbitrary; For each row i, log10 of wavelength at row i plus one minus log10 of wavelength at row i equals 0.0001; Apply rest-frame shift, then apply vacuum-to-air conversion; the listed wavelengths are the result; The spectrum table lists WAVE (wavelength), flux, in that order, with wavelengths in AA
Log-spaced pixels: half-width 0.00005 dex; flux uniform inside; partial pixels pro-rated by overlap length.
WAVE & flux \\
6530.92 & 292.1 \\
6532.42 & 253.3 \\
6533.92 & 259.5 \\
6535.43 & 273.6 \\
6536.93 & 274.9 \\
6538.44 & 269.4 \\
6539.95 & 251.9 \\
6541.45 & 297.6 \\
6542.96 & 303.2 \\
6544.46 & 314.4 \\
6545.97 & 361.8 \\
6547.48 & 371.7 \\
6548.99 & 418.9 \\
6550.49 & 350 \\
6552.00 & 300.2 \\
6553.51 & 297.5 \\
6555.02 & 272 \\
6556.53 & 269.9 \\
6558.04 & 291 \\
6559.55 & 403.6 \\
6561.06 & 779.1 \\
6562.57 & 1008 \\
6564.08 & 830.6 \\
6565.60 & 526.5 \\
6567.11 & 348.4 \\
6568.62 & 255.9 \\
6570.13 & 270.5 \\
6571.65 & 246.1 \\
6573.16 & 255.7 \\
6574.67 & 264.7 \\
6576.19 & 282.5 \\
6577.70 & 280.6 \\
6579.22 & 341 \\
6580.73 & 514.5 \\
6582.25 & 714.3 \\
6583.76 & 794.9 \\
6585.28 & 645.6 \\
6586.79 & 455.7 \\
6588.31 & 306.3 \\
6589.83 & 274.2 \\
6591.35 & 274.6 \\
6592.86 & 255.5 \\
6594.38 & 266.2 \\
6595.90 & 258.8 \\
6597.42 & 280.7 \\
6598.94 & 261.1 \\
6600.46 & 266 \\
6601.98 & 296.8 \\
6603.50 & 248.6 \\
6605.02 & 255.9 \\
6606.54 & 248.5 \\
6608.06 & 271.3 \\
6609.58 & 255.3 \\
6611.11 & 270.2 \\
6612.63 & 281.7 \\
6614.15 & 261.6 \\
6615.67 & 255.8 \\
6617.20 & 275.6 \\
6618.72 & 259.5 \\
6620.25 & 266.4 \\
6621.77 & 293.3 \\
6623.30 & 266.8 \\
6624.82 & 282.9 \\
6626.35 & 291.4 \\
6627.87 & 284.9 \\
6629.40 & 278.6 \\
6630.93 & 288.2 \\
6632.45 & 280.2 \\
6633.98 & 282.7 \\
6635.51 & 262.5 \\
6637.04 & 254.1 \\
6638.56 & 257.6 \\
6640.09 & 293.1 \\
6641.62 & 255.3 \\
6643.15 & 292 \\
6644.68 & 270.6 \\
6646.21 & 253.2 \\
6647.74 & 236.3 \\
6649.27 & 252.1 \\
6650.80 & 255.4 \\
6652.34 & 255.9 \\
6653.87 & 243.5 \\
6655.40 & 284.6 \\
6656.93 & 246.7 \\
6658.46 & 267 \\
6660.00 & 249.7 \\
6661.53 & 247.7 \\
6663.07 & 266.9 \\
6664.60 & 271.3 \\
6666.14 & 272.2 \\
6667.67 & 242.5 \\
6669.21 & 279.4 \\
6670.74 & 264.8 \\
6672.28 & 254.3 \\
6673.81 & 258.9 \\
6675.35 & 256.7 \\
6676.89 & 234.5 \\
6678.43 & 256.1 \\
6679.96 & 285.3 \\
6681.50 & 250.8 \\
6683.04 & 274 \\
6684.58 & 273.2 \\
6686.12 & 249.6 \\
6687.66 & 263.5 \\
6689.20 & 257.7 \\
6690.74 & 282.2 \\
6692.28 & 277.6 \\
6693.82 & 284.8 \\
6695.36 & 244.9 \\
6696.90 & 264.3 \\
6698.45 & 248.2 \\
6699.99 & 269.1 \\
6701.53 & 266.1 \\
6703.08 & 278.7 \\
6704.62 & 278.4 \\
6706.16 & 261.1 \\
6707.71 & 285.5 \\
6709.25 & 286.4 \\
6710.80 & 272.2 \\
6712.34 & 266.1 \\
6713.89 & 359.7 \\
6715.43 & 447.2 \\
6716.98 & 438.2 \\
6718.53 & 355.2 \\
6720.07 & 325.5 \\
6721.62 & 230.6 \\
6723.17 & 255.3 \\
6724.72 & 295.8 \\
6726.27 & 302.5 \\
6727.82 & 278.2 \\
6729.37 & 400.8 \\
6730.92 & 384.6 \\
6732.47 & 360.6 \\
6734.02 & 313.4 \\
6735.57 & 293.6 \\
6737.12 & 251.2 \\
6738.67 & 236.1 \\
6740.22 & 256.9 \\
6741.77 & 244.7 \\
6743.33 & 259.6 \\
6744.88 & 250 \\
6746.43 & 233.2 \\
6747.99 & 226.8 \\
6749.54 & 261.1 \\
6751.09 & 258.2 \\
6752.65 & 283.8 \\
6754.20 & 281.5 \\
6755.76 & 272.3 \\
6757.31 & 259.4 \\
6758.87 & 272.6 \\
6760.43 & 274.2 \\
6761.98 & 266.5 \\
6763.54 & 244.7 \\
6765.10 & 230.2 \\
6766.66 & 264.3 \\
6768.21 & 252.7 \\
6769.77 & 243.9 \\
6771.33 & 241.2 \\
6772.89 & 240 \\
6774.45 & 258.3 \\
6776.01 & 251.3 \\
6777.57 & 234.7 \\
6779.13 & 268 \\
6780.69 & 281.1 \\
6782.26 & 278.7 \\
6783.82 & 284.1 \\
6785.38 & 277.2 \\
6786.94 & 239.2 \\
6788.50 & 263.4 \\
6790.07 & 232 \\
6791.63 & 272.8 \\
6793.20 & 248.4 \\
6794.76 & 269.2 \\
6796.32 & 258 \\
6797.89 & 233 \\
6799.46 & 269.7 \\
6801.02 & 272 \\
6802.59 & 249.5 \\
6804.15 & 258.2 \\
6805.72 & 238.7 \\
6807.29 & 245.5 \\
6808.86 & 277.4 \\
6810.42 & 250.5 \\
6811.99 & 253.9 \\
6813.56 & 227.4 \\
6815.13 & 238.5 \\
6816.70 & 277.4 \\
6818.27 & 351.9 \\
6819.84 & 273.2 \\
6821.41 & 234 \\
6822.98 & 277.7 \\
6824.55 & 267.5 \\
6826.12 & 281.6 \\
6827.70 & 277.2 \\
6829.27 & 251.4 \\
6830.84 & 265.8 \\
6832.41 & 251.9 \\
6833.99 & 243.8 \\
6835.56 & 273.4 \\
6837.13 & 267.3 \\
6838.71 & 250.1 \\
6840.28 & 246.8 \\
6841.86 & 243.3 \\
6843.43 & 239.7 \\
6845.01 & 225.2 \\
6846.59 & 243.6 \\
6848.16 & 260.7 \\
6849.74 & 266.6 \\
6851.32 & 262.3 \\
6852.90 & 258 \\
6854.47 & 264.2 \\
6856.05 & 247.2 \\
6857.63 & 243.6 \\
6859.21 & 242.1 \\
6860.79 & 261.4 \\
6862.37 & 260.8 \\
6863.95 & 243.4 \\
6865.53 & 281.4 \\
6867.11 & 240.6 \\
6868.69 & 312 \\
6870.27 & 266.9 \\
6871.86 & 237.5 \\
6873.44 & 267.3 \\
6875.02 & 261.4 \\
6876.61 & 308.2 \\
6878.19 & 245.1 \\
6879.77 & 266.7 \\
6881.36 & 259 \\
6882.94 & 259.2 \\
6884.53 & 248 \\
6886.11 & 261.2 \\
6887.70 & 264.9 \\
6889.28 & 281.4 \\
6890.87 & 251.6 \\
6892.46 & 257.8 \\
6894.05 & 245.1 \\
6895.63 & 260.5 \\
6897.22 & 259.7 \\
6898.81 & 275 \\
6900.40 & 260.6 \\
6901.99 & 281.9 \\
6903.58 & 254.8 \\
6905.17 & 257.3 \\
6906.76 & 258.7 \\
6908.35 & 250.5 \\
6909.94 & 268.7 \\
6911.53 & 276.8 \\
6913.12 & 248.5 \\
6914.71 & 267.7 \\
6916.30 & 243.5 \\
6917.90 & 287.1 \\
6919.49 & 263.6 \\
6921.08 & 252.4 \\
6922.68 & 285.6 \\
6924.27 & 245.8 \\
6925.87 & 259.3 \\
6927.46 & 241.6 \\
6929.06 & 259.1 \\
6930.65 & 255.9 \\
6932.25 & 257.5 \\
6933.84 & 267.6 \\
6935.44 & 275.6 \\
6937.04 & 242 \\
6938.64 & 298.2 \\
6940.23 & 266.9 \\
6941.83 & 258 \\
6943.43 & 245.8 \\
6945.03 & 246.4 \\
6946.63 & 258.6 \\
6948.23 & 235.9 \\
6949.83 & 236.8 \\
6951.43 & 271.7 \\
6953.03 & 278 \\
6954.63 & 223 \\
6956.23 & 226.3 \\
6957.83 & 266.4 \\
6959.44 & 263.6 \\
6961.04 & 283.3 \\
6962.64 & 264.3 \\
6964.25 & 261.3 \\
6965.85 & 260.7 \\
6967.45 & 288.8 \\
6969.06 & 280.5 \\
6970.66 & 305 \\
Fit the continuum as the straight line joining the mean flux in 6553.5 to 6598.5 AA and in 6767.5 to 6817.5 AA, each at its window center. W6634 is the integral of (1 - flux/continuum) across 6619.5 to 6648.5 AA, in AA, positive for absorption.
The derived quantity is 7.5 AA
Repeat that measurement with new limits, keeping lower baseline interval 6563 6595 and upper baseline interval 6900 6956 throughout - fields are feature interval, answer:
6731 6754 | 4.6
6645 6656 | 3.6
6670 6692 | 6.2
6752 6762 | 1.8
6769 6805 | 6.9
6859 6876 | 1.3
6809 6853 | 6.0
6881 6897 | 1.0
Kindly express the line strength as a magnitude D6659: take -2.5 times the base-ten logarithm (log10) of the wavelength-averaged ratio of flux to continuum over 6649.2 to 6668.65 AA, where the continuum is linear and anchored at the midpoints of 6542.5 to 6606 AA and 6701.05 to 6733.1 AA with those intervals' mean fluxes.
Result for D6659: 0.31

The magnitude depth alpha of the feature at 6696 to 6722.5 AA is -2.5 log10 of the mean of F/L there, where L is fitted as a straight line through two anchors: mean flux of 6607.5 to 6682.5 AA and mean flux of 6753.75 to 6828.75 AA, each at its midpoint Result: -0.15 mag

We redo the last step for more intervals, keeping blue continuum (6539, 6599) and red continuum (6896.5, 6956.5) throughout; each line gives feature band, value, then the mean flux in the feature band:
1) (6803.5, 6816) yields 0.21 mag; 249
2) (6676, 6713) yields 0.27 mag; 267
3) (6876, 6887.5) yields 0.05 mag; 263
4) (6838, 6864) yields 0.14 mag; 251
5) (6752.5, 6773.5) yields 0.23 mag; 259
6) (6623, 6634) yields 0.28 mag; 283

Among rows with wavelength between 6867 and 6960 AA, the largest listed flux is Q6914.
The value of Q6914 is 312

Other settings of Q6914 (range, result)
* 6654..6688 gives 285.3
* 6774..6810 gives 284.1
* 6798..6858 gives 351.9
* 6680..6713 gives 286.4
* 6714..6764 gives 447.2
